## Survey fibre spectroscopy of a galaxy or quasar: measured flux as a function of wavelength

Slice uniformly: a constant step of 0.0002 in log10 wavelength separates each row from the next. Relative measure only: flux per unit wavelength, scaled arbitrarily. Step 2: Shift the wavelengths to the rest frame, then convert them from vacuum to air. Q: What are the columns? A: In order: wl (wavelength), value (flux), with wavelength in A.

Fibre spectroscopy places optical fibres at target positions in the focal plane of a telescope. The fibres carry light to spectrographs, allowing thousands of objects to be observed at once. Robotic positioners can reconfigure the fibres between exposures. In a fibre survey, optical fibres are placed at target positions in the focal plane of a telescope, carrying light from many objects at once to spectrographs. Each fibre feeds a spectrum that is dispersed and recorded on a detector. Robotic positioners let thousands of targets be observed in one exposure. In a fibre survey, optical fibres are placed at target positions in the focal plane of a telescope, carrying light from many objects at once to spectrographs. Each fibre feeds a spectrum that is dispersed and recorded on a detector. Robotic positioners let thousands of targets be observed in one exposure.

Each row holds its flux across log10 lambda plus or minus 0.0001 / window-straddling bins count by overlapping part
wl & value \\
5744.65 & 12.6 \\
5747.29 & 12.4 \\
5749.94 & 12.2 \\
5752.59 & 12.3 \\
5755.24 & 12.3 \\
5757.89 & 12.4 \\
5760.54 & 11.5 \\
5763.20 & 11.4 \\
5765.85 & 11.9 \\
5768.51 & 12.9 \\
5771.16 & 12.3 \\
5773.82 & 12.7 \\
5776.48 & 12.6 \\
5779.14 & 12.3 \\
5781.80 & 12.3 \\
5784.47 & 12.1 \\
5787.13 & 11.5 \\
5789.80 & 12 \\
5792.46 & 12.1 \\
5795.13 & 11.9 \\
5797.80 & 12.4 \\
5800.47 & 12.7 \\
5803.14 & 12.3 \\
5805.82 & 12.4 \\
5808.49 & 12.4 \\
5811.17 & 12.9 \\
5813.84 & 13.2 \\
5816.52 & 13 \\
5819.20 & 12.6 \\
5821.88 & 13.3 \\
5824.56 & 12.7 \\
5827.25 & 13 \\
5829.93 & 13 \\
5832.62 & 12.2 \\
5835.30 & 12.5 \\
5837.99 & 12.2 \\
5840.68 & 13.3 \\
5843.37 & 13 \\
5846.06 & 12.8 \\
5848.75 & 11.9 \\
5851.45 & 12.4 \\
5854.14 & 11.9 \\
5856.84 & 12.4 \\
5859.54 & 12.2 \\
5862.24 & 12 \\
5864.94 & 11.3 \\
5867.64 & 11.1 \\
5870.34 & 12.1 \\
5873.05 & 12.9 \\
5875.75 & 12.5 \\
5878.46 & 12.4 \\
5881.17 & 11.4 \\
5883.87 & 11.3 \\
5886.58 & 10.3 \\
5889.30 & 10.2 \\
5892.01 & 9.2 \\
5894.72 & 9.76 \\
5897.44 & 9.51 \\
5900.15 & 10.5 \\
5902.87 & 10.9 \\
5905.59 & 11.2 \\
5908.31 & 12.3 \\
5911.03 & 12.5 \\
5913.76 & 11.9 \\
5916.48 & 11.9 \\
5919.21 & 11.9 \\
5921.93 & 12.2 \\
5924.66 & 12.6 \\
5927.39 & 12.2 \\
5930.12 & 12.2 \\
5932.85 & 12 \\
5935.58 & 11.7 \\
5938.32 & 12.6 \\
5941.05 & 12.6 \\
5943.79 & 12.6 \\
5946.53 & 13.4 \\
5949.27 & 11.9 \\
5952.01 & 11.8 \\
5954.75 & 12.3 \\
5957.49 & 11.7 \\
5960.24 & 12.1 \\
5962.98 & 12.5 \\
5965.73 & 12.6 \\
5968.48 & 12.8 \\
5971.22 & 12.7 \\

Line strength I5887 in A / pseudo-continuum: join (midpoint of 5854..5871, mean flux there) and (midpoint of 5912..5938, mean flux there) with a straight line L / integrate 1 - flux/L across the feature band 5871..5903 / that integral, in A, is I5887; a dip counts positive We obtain 2.7 A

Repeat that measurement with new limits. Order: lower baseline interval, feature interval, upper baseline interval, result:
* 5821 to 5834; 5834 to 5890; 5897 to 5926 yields 1.5 A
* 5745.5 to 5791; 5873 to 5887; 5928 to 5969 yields 0.5 A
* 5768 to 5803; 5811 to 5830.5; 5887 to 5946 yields -1.4 A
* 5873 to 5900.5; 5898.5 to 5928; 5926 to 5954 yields -0.6 A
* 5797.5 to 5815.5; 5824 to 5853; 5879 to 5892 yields -1.9 A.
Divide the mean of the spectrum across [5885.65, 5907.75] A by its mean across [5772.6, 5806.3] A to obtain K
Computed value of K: 0.84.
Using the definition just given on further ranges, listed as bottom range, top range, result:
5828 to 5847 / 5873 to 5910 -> 0.86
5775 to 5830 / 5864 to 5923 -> 0.91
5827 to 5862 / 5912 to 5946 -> 0.98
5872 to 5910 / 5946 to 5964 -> 1.11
